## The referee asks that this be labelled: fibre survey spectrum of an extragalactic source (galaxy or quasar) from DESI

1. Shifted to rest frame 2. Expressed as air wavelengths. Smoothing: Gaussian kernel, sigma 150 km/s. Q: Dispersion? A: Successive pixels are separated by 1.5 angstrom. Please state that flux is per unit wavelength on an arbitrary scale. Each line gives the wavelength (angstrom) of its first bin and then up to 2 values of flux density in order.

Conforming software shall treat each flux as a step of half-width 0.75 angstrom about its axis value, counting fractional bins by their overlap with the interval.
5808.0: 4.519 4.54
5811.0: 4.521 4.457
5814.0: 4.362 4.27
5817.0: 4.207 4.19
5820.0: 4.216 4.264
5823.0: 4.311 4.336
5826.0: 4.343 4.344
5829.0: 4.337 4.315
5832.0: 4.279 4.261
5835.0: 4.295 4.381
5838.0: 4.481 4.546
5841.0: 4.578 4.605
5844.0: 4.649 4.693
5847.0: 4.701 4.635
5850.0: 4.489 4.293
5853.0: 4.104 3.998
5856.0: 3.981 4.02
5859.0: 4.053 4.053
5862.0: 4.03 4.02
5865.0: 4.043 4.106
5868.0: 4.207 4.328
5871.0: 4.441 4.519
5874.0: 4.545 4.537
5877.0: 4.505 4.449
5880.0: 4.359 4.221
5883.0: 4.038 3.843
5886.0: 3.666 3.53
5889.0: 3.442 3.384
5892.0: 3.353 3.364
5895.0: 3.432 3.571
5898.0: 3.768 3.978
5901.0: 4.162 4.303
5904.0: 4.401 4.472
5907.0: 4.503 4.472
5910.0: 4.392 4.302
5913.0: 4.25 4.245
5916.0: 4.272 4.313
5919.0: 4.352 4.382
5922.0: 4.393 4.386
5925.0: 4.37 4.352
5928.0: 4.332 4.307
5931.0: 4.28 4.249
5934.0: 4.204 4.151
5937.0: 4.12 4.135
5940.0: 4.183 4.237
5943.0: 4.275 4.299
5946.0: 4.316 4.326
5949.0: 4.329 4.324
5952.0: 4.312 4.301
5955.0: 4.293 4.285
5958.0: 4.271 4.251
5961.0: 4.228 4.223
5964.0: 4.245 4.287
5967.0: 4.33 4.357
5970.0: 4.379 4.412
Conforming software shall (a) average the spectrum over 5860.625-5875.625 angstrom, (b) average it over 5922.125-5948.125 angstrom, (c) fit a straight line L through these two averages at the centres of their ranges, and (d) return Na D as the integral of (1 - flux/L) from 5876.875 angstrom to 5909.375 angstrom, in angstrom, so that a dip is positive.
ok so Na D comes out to 2.3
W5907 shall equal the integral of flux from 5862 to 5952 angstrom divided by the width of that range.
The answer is 4.17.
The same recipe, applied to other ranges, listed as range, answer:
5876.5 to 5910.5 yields 3.98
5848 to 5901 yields 4.04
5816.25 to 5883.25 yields 4.32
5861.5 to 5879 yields 4.31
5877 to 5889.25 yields 4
